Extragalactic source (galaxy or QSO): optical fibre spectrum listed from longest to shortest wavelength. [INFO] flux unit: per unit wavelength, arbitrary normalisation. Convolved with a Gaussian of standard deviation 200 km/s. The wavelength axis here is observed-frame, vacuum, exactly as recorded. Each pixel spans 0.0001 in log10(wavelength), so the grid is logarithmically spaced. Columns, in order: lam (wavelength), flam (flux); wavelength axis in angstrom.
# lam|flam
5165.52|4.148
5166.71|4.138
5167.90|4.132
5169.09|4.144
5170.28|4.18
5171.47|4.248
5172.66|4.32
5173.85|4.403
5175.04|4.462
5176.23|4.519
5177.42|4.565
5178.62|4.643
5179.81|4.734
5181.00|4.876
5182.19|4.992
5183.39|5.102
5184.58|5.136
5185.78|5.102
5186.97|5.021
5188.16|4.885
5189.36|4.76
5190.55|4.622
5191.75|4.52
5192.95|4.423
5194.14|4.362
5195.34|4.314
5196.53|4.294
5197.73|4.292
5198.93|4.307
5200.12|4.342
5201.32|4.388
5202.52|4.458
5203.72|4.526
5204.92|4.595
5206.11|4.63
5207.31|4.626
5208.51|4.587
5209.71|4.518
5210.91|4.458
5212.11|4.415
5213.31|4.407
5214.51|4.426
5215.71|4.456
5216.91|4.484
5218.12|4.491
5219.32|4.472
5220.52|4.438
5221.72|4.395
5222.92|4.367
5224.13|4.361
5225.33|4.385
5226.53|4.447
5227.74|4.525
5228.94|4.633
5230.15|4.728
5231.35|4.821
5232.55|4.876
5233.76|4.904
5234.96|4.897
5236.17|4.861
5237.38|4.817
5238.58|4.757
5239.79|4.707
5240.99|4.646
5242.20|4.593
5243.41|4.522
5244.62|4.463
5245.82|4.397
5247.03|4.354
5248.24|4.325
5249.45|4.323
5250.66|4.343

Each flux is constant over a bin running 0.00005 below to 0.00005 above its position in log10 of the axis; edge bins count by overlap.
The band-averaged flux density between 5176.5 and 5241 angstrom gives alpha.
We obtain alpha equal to 4.61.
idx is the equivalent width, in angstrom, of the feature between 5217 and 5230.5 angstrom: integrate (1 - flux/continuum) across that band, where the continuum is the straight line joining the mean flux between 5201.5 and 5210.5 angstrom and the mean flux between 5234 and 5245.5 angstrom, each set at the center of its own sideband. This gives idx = 0.5 angstrom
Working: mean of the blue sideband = 4.55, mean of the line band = 4.47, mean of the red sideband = 4.7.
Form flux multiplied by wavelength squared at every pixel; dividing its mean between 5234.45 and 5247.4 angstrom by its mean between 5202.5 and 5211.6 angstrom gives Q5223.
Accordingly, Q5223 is 1.0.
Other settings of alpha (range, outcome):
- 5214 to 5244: 4.6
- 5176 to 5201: 4.66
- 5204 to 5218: 4.51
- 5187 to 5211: 4.51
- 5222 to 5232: 4.53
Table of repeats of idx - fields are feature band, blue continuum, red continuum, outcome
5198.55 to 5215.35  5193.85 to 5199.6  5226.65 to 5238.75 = -0.14 angstrom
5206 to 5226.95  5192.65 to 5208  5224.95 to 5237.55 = 0.54 angstrom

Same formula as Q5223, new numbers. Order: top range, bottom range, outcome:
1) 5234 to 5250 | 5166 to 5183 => 1.06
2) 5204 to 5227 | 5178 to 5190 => 0.92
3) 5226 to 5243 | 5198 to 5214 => 1.07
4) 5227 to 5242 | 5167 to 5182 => 1.09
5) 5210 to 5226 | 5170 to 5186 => 0.96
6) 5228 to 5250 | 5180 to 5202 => 1.02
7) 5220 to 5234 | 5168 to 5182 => 1.04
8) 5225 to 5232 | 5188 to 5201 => 1.05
